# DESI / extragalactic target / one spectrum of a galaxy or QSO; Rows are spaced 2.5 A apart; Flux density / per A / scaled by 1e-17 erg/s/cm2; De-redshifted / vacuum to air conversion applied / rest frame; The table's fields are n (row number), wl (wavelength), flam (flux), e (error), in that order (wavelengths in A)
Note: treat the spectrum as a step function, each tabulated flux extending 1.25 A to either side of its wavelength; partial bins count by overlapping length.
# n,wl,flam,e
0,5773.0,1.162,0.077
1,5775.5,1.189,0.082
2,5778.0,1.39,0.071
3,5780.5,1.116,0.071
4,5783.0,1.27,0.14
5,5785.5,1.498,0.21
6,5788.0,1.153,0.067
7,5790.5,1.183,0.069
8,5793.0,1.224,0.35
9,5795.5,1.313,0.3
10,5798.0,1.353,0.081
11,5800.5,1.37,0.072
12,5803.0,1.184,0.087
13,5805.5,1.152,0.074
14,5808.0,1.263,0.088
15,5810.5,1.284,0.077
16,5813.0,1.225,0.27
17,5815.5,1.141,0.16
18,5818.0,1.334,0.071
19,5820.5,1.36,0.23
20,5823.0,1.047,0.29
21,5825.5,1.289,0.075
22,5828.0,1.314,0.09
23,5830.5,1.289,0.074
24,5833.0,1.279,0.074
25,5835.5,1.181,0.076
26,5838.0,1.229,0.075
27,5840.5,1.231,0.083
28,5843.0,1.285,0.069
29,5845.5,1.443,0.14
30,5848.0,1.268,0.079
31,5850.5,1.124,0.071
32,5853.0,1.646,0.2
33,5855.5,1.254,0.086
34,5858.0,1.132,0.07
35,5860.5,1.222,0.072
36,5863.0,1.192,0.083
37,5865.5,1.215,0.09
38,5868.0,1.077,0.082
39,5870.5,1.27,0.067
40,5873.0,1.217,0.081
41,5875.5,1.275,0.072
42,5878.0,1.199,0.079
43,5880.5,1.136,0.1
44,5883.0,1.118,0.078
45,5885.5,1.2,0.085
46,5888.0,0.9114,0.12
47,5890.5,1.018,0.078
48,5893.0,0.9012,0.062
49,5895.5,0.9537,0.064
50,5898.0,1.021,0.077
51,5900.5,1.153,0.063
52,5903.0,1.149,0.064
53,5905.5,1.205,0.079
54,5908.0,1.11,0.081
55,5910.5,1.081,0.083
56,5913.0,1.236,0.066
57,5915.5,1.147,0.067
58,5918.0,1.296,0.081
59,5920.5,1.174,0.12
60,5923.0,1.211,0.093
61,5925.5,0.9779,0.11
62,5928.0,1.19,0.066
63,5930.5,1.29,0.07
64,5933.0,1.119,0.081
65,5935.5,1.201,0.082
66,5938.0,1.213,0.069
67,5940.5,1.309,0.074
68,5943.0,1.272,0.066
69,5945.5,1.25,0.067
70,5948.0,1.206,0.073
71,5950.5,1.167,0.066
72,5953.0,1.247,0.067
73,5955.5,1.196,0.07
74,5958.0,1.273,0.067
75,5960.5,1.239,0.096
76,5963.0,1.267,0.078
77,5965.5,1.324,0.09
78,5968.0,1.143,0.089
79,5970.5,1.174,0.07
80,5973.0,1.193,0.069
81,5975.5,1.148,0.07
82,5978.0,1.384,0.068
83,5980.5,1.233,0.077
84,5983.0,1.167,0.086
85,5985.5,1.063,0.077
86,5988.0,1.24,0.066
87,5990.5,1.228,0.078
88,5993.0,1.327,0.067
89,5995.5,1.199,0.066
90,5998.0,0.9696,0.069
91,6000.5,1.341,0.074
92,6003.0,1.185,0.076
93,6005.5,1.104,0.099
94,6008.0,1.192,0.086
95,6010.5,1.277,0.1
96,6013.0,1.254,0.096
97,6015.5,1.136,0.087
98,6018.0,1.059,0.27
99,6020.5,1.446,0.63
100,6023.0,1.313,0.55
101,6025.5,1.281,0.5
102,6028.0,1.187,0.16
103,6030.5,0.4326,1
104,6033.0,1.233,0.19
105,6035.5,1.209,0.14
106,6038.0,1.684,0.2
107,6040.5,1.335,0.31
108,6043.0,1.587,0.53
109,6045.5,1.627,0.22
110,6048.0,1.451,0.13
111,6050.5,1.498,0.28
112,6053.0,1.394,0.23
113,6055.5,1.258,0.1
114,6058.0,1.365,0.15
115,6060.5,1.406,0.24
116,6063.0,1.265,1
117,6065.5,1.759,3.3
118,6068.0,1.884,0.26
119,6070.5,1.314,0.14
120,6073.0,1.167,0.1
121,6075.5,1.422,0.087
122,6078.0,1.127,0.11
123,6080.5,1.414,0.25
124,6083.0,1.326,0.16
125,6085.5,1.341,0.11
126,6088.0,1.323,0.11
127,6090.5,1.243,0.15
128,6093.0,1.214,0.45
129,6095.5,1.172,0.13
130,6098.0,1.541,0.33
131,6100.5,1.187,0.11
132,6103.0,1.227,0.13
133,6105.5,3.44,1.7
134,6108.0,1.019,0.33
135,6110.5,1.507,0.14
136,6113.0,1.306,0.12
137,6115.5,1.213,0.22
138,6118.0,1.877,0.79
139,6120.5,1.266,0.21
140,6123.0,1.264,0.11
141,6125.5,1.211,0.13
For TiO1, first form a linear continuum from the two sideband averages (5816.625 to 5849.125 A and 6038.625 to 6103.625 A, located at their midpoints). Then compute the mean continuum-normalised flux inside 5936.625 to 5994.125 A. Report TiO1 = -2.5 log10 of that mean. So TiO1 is 0.089 mag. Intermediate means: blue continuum 1.27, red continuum 1.38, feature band 1.23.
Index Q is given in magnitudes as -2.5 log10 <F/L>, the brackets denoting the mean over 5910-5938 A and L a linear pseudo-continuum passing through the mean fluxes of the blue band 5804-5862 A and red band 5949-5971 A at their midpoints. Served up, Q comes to 0.05 mag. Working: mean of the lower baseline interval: 1.26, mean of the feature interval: 1.18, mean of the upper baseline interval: 1.23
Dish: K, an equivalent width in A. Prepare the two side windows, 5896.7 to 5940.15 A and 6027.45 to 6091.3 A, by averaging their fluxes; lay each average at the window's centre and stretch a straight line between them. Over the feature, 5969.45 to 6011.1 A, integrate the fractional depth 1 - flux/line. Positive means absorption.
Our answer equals 2.1 A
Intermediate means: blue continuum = 1.17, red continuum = 1.36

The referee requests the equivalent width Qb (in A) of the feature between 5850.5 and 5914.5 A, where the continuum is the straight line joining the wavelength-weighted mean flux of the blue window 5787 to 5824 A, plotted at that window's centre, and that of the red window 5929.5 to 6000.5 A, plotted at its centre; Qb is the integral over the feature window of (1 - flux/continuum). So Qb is 3.9 A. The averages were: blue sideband 1.24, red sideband 1.22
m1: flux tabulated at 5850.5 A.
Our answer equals 1.124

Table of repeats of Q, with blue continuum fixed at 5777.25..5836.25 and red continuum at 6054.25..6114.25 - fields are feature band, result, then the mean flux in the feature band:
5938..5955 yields 0.09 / 1.24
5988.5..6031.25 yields 0.17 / 1.18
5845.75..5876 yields 0.04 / 1.25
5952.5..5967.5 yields 0.08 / 1.25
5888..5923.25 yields 0.19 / 1.11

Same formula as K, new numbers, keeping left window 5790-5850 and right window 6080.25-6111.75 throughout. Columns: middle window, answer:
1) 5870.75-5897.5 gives 4.26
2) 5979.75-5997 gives 2.22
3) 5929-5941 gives 1.09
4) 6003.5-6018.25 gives 2.31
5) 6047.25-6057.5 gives 0.23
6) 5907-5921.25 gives 1.64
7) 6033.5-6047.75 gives -0.53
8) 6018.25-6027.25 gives 0.64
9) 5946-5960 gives 1.40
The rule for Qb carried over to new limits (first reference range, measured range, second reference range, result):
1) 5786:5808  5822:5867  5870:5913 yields -2.90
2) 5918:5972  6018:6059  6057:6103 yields -0.31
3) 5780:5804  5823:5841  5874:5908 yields -0.66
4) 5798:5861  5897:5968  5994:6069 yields 4.98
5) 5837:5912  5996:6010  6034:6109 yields 1.88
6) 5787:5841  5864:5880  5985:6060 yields 0.59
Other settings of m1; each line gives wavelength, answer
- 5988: 1.24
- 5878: 1.199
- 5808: 1.263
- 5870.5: 1.27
